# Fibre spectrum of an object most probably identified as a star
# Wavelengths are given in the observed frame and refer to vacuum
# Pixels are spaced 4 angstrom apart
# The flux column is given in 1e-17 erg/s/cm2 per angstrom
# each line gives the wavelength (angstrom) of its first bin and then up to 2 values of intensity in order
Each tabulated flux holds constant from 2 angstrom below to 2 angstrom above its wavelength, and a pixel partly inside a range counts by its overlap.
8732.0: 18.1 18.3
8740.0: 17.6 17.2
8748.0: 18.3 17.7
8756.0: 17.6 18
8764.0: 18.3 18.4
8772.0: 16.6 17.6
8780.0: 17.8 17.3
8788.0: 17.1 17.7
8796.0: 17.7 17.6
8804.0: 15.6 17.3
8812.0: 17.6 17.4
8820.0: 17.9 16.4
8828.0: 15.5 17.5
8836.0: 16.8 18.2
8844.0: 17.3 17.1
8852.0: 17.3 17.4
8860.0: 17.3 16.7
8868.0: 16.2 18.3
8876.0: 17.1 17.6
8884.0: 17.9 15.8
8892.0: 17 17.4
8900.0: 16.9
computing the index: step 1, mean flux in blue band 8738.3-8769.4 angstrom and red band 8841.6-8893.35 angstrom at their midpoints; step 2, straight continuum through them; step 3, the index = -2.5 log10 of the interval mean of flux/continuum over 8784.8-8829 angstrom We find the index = 0.03 mag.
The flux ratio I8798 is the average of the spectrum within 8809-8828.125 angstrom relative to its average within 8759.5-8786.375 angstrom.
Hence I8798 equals 1.0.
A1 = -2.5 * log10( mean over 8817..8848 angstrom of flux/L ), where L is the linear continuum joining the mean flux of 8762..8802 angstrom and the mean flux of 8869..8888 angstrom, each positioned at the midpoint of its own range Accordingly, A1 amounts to 0.03 mag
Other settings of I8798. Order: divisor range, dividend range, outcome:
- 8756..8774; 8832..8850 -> 0.98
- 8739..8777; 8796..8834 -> 0.96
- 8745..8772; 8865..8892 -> 0.96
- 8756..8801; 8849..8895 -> 0.97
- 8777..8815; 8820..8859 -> 0.99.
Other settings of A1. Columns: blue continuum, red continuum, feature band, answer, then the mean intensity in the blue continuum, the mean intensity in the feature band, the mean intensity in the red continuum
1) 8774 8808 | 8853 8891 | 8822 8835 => 0.047 mag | 17.3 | 16.5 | 17.1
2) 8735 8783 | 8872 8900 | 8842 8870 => 0.018 mag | 17.8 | 17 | 17.2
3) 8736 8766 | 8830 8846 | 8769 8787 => 0.022 mag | 17.8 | 17.4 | 17.4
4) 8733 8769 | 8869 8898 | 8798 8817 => 0.035 mag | 17.9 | 17.1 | 17.3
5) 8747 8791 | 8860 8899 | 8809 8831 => 0.027 mag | 17.7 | 17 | 17.1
